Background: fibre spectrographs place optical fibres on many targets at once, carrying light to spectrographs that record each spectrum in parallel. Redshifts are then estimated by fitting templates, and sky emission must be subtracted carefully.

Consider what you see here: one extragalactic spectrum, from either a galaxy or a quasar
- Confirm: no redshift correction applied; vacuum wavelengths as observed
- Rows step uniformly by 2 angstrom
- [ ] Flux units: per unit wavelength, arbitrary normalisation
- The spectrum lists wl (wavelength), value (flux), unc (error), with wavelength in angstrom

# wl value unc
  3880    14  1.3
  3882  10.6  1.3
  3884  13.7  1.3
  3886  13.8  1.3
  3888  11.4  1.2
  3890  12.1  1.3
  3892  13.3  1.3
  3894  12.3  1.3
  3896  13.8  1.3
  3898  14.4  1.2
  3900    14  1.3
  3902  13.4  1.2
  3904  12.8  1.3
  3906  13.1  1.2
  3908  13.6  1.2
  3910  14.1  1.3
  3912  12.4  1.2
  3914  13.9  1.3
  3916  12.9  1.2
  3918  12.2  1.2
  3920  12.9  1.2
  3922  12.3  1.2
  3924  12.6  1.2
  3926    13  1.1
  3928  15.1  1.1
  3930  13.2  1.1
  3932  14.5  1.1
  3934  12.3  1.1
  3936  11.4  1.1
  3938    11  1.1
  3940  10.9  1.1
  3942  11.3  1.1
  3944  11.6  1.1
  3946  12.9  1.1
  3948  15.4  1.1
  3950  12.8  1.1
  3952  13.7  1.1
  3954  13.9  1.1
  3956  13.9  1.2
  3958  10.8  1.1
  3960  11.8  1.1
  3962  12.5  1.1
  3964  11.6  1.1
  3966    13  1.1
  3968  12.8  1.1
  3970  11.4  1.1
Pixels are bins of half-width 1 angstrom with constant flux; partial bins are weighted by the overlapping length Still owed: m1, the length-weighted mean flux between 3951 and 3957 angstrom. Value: 13.8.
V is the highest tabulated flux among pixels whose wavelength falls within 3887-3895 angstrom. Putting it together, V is 13.3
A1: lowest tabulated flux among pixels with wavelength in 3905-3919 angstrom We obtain 12.2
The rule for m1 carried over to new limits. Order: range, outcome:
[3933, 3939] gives 11.6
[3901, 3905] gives 13.1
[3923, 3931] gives 13.5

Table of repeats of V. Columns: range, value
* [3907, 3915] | 14.1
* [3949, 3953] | 13.7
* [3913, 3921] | 13.9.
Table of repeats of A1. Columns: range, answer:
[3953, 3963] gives 10.8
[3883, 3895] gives 11.4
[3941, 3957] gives 11.3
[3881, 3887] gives 10.6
